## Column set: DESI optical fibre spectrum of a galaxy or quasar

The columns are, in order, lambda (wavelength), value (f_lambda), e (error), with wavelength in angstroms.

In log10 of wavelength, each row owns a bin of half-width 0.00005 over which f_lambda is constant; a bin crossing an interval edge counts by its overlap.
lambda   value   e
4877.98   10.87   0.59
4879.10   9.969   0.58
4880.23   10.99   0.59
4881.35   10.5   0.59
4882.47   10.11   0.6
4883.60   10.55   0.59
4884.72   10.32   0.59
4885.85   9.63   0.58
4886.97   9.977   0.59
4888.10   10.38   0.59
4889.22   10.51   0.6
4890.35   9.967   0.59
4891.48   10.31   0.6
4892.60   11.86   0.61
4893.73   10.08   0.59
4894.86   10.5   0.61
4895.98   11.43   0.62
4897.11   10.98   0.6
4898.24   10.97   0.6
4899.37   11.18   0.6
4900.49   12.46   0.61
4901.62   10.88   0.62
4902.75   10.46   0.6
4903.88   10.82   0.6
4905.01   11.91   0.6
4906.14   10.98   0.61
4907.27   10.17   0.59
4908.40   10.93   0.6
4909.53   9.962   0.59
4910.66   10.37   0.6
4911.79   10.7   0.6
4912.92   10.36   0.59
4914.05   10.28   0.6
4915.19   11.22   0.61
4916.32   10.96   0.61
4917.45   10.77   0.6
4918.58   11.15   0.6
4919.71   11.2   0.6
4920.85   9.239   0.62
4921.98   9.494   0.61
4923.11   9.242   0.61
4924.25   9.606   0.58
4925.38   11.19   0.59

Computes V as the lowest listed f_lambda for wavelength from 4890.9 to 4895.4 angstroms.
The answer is 10.08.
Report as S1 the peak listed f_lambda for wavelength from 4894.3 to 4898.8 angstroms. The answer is 11.43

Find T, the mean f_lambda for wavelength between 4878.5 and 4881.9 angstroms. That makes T 10.5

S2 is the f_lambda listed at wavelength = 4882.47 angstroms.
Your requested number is 10.11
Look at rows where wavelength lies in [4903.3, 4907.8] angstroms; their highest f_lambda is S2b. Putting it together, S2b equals 11.91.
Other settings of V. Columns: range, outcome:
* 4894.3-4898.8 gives 10.5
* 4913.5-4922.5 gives 9.239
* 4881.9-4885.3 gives 10.11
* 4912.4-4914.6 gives 10.28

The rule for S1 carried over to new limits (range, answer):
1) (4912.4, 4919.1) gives 11.22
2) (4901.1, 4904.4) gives 10.88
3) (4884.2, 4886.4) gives 10.32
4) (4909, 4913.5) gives 10.7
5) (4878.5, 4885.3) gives 10.99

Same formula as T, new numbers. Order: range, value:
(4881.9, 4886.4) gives 10.2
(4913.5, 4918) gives 10.8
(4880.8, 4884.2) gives 10.4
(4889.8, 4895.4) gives 10.5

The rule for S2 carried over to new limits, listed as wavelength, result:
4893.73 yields 10.08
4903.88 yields 10.82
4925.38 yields 11.19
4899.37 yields 11.18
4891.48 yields 10.31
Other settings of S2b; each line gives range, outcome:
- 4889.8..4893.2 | 11.86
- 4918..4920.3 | 11.2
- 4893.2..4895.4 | 10.5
